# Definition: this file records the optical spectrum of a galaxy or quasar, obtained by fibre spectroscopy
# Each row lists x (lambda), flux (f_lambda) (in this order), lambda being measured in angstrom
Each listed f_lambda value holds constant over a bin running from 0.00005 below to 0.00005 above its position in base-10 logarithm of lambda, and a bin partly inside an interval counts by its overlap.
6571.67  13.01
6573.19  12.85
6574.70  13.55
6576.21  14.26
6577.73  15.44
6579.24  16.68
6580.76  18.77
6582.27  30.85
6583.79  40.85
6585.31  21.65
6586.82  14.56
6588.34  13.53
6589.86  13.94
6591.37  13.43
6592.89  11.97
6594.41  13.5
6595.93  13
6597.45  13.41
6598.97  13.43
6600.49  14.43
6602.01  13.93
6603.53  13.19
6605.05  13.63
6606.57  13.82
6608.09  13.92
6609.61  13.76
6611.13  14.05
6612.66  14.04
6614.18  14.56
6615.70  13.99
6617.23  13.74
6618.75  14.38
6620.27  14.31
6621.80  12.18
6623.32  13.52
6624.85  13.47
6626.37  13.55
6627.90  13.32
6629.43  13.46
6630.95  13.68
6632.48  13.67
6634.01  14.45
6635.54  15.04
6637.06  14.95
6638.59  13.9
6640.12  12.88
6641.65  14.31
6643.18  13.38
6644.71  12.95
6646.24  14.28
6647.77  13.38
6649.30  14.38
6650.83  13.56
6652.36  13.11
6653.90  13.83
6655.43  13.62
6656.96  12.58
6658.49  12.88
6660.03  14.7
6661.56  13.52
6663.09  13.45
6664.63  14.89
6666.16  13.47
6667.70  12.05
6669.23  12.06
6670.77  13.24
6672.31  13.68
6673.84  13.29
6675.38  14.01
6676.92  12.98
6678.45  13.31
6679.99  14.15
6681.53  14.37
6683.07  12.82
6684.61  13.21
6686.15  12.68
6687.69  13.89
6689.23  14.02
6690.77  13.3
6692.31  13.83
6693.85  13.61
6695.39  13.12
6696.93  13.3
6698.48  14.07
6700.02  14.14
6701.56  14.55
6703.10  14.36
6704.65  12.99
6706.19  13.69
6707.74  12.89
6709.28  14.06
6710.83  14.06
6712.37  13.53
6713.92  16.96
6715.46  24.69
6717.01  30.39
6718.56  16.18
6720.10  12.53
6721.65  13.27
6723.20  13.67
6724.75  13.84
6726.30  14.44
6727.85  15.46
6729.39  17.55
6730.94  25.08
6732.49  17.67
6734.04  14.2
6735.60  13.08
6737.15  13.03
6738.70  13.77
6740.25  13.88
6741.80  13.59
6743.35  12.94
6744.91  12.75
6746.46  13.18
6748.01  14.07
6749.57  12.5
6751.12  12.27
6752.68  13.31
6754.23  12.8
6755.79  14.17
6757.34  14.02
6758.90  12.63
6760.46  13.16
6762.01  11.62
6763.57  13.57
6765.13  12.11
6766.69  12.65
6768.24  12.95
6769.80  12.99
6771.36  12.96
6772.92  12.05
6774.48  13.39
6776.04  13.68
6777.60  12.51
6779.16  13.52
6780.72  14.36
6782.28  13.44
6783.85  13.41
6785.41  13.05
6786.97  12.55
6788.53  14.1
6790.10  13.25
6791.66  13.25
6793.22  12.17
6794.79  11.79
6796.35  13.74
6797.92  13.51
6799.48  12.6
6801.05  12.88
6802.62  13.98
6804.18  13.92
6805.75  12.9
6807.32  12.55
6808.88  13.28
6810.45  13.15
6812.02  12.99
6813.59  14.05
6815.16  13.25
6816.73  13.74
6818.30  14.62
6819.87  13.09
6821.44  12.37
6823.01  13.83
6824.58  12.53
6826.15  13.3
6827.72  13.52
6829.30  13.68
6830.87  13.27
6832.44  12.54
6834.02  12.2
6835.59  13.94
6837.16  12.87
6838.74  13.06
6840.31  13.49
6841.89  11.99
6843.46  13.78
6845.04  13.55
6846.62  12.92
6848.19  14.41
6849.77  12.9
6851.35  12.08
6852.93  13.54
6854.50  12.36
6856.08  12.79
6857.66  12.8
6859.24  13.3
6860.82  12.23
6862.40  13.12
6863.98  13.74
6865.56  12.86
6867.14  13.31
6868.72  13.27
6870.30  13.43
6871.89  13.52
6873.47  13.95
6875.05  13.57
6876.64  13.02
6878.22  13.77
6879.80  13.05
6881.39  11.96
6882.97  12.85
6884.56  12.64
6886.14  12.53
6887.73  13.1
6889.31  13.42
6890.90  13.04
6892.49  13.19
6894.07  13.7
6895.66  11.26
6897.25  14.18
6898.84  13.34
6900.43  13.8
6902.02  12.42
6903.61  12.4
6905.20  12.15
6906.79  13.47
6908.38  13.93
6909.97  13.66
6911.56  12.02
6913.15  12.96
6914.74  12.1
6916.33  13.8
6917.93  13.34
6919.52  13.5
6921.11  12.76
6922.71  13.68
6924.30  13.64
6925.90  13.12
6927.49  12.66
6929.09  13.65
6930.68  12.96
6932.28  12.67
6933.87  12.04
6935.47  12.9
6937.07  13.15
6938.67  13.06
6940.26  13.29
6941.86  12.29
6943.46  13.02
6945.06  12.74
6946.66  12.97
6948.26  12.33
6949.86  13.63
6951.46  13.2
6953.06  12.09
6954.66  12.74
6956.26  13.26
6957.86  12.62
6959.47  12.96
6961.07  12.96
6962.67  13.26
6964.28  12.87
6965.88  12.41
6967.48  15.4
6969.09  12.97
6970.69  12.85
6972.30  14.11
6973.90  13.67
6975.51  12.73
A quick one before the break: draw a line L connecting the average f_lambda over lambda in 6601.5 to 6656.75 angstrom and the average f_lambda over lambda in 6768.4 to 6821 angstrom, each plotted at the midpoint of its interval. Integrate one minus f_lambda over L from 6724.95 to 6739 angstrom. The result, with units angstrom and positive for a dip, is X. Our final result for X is -2.7 angstrom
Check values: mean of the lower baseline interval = 13.8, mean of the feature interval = 16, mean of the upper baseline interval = 13.2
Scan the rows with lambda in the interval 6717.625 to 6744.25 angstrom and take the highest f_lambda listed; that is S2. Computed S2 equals 25.08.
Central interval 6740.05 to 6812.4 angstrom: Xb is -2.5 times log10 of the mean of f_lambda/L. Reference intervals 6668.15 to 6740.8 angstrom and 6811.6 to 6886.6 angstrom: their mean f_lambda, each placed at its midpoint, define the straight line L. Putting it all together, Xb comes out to 0.068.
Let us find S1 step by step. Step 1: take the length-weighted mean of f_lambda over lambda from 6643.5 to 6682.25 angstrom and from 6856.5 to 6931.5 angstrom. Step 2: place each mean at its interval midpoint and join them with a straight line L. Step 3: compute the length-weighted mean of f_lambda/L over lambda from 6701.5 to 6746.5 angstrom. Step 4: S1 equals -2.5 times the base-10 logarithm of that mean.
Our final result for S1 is -0.155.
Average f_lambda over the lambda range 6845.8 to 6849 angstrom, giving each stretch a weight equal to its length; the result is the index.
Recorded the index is 13.7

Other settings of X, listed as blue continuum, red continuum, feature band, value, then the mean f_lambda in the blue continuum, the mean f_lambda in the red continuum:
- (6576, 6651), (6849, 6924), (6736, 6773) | 2.49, 15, 13.1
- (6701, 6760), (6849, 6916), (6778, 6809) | 2.06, 14.9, 13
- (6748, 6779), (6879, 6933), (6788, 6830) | -0.90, 13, 13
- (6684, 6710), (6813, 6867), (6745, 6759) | 0.24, 13.6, 13.2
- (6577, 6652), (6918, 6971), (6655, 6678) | 2.07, 15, 13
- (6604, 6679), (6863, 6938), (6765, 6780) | 0.51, 13.7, 13.1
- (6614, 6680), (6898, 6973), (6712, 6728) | -4.12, 13.6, 13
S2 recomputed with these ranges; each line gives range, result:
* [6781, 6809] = 14.1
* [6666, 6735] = 30.39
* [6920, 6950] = 13.68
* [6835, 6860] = 14.41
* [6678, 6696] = 14.37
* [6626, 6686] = 15.04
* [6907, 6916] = 13.93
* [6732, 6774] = 17.67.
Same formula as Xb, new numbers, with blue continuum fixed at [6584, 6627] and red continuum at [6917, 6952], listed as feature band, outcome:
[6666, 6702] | 0.043 mag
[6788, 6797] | 0.046 mag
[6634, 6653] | 0.022 mag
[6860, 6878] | -0.001 mag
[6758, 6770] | 0.081 mag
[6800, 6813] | 0.026 mag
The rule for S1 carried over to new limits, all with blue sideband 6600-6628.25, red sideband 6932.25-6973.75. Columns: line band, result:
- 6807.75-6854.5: 0.005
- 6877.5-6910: 0.010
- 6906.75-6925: -0.011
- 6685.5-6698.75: 0.007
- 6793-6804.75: 0.021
